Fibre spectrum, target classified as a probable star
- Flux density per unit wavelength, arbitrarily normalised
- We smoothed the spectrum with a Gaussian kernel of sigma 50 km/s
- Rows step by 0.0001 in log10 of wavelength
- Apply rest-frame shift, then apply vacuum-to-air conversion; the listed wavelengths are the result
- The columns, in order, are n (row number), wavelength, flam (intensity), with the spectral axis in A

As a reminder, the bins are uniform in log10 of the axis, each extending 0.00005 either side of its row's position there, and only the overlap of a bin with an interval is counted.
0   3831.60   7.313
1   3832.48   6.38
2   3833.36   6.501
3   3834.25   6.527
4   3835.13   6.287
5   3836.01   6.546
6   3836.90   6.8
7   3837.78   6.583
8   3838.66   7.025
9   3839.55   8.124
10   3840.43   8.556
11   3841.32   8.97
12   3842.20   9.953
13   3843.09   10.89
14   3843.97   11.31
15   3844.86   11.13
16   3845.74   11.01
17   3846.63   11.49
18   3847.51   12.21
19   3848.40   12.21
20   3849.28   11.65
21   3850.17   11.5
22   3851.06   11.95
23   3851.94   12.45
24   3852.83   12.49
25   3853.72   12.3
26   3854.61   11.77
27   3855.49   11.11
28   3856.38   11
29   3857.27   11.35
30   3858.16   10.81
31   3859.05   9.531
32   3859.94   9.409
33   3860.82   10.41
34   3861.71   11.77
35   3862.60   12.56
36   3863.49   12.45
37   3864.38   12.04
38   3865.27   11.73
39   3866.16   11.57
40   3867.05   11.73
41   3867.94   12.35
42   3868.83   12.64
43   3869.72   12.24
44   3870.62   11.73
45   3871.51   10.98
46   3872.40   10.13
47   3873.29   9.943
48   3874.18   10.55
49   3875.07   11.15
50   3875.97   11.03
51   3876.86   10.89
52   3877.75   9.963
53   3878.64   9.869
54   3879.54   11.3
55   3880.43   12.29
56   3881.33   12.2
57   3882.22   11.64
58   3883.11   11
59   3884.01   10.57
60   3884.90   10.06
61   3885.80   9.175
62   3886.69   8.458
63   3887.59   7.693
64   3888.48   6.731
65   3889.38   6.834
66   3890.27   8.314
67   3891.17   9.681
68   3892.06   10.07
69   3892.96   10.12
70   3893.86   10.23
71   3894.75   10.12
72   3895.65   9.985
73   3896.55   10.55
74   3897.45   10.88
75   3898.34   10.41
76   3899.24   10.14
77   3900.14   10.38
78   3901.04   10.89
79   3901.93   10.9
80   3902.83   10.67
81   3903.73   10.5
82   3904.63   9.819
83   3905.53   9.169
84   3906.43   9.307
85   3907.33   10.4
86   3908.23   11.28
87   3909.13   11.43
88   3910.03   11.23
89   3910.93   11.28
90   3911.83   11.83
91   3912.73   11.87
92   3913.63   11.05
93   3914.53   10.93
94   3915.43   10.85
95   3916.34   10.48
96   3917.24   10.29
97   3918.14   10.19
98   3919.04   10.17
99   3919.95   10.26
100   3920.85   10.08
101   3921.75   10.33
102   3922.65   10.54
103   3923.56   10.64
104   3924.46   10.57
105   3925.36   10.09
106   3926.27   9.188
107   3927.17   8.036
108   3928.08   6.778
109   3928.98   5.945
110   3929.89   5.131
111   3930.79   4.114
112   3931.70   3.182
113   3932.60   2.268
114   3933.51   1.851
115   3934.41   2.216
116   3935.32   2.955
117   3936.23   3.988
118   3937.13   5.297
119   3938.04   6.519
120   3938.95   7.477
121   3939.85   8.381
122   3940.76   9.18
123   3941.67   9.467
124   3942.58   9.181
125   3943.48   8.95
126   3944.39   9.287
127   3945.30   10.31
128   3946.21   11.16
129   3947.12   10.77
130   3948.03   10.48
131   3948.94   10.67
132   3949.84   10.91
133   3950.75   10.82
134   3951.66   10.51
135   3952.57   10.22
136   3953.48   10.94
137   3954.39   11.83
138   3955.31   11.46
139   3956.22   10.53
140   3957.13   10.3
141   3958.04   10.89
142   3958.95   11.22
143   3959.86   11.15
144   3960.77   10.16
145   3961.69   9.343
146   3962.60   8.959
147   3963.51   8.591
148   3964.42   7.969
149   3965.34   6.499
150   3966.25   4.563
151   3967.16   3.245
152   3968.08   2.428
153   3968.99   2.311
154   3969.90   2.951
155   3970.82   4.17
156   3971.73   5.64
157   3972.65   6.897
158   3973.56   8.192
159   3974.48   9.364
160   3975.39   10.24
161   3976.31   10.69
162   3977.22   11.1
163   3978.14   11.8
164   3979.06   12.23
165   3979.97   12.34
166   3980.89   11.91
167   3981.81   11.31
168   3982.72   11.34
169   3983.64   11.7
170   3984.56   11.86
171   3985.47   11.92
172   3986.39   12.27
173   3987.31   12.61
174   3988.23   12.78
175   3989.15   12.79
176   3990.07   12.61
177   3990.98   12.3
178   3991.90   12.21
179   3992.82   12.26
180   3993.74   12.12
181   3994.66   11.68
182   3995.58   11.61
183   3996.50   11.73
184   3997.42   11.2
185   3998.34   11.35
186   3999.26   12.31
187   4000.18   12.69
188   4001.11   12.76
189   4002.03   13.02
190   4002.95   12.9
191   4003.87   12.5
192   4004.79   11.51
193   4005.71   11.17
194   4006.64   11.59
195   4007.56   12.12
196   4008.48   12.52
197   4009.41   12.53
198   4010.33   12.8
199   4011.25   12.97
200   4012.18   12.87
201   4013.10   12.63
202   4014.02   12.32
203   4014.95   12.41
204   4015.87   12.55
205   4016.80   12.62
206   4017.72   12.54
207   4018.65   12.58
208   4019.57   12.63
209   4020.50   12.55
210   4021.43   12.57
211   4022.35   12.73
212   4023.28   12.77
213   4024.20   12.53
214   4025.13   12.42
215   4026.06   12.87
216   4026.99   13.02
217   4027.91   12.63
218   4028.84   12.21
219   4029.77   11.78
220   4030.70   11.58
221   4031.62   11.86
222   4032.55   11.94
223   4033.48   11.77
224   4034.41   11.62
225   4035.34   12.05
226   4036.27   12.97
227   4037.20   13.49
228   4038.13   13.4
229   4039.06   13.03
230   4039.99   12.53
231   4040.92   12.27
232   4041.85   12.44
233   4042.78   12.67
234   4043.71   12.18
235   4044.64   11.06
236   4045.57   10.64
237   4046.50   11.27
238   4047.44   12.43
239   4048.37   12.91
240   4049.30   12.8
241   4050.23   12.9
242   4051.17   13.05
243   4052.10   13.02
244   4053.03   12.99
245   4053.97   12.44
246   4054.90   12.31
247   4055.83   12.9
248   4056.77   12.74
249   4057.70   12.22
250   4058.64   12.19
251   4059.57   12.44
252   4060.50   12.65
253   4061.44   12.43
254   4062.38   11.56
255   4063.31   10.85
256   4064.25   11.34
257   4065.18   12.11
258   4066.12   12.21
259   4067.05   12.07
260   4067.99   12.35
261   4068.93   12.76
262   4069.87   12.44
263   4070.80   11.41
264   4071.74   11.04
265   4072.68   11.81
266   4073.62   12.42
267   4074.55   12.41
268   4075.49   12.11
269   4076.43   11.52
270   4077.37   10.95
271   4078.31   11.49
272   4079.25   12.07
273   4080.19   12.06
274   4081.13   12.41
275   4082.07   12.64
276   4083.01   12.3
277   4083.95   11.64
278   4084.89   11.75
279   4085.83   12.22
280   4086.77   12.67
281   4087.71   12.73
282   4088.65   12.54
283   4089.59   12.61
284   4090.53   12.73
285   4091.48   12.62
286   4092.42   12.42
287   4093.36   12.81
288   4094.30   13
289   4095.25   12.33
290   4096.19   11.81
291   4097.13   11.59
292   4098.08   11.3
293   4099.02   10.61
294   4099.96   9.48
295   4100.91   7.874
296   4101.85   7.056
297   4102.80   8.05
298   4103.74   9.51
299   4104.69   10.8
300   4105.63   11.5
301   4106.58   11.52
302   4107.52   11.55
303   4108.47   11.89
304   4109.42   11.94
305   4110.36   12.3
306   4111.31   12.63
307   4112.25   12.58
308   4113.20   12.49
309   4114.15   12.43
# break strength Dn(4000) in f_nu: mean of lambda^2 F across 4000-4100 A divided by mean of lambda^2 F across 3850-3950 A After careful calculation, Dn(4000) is 1.3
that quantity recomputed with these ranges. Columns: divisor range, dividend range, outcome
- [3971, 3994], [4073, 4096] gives 1.16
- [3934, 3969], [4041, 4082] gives 1.50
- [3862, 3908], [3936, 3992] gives 0.94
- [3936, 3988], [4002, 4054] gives 1.38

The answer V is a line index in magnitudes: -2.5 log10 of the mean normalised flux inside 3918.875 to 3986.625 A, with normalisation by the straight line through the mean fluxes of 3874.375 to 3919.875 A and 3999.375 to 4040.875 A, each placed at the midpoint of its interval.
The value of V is 0.29 mag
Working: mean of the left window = 10.3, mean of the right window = 12.5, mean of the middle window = 8.63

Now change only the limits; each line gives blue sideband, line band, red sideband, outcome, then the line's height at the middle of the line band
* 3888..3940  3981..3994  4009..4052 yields -0.09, 11.1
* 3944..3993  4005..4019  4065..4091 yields -0.15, 10.8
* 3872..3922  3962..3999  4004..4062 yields 0.19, 11.6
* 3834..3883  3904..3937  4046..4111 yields 0.27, 11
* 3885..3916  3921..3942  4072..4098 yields 0.48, 10.4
